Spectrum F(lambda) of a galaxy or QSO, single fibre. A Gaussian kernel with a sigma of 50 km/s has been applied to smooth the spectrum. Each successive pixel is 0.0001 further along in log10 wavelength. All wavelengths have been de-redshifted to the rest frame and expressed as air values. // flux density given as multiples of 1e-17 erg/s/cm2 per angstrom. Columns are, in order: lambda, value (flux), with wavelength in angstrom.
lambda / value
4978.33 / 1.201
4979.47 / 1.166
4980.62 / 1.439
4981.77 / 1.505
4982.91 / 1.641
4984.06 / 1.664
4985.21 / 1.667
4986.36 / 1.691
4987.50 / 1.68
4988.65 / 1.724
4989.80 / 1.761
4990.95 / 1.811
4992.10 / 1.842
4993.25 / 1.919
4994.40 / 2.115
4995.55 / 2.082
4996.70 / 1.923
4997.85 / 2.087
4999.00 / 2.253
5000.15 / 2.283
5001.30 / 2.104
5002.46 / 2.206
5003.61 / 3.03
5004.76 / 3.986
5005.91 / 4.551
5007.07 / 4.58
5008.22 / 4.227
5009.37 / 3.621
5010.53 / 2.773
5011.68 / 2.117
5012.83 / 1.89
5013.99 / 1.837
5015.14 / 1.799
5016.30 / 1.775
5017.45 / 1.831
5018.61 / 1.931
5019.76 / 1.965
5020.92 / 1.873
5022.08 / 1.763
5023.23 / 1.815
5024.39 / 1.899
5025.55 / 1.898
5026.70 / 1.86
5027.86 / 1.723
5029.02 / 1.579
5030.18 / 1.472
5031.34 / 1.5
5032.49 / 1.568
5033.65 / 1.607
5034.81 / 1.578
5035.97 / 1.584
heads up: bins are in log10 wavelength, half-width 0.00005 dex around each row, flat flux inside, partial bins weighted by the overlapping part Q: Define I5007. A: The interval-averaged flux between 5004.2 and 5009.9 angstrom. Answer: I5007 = 4.2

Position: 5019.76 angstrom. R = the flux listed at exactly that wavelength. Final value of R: 1.965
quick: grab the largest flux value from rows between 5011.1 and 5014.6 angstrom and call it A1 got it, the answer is 2.117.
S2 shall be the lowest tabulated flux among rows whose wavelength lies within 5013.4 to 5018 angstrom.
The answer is 1.775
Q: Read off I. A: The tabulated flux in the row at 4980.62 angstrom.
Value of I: 1.439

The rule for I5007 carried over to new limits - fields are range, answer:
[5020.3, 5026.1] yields 1.85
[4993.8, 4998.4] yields 2.05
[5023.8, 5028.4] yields 1.85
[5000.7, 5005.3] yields 2.82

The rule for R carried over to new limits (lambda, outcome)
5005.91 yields 4.551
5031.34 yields 1.5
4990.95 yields 1.811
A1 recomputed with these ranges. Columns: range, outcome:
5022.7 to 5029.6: 1.899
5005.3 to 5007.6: 4.58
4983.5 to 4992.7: 1.842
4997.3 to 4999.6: 2.253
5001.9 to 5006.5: 4.551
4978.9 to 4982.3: 1.505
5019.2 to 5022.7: 1.965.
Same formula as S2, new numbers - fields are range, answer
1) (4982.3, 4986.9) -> 1.641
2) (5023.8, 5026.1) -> 1.898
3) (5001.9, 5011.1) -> 2.206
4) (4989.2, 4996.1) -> 1.761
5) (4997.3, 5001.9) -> 2.087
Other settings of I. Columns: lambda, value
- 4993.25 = 1.919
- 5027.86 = 1.723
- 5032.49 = 1.568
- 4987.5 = 1.68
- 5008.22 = 4.227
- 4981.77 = 1.505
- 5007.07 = 4.58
